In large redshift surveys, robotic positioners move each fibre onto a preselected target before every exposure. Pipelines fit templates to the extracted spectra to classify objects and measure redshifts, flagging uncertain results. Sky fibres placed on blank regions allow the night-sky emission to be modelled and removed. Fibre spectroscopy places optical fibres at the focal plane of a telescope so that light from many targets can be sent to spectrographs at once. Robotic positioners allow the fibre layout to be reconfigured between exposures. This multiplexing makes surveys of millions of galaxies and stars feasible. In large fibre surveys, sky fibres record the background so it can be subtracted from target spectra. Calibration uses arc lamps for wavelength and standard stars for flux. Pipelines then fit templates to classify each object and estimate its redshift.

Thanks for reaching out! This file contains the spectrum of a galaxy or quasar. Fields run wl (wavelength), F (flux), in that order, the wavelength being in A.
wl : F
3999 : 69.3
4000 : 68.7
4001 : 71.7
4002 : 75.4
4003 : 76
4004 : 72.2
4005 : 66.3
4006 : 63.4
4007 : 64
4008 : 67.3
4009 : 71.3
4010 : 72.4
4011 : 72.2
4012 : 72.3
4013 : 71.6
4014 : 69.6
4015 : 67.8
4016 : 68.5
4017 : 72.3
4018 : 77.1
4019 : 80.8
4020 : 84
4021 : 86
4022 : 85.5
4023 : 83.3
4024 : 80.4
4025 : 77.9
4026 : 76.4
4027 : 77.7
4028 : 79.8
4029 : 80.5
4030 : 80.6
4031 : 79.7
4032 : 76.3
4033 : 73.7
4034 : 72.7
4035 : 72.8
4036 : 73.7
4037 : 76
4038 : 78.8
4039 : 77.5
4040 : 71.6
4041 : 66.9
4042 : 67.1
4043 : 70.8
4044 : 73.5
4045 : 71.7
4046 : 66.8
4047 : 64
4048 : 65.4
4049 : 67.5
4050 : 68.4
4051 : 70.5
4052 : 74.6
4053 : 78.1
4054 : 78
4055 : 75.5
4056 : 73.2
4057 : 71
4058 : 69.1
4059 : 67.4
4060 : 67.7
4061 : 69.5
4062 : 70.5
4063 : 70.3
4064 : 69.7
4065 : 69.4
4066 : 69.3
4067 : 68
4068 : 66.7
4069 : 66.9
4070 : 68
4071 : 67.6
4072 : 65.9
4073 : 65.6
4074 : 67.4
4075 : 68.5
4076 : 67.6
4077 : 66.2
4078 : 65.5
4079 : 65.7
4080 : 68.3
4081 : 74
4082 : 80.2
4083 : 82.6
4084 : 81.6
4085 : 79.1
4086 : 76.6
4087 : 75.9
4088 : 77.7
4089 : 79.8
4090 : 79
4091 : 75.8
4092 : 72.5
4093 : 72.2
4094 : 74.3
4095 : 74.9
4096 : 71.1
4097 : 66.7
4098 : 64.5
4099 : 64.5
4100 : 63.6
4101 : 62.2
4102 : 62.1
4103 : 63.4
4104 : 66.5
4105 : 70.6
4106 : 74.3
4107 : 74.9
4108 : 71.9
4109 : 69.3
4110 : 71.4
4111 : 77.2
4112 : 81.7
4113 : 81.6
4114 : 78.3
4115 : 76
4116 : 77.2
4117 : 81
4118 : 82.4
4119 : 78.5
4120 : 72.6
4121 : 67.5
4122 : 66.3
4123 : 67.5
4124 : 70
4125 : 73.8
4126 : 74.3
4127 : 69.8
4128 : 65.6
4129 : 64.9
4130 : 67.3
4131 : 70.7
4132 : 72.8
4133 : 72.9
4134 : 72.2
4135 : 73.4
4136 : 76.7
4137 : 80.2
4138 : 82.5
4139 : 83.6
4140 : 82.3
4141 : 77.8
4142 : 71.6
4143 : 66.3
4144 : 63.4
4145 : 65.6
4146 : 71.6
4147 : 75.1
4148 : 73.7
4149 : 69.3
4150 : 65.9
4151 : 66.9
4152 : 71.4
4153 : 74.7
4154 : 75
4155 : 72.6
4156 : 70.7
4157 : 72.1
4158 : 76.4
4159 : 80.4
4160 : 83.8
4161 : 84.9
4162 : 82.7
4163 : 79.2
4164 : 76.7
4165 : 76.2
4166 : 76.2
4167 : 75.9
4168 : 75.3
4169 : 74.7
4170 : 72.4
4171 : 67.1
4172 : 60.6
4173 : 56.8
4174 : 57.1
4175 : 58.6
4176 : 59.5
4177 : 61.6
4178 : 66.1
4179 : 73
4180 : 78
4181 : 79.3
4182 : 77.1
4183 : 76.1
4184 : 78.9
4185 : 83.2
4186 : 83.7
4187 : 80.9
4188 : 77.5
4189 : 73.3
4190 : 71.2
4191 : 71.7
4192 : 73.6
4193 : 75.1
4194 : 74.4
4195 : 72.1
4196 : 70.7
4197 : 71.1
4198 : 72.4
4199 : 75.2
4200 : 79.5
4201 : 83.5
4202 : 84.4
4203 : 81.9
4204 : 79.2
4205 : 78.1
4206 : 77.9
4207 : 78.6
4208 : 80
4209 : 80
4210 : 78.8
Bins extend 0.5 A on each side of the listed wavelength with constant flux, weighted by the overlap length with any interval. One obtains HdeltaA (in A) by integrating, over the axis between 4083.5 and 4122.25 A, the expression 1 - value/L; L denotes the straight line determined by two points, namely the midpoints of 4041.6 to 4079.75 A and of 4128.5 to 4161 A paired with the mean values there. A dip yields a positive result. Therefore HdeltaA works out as -1.1 A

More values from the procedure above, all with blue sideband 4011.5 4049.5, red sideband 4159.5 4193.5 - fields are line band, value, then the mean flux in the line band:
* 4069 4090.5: 0.55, 72.4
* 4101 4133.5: 0.79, 72.2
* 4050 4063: 0.45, 71.9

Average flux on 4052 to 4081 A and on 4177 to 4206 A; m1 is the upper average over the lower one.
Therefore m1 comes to 1.10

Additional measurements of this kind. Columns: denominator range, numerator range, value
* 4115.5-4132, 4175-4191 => 1.03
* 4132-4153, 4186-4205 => 1.04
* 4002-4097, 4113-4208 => 1.02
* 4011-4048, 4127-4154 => 0.96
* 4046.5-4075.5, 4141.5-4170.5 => 1.06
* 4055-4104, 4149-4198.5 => 1.04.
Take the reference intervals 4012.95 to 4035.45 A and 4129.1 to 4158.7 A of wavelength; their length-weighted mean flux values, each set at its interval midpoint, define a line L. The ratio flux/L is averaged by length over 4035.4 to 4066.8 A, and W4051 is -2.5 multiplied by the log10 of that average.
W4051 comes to 0.077 mag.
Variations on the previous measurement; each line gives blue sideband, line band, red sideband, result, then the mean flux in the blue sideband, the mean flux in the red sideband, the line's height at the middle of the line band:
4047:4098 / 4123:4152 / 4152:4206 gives 0.017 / 71.4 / 74.4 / 73.2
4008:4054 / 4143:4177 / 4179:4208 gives 0.075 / 74.3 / 77.1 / 76.5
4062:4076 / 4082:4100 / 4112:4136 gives -0.067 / 68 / 73.2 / 70.1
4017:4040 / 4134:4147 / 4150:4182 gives -0.018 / 78.4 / 72.1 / 73.3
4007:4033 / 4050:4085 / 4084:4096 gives 0.081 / 76.2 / 76.2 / 76.2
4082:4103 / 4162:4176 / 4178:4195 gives 0.086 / 72.8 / 76.2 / 75.6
